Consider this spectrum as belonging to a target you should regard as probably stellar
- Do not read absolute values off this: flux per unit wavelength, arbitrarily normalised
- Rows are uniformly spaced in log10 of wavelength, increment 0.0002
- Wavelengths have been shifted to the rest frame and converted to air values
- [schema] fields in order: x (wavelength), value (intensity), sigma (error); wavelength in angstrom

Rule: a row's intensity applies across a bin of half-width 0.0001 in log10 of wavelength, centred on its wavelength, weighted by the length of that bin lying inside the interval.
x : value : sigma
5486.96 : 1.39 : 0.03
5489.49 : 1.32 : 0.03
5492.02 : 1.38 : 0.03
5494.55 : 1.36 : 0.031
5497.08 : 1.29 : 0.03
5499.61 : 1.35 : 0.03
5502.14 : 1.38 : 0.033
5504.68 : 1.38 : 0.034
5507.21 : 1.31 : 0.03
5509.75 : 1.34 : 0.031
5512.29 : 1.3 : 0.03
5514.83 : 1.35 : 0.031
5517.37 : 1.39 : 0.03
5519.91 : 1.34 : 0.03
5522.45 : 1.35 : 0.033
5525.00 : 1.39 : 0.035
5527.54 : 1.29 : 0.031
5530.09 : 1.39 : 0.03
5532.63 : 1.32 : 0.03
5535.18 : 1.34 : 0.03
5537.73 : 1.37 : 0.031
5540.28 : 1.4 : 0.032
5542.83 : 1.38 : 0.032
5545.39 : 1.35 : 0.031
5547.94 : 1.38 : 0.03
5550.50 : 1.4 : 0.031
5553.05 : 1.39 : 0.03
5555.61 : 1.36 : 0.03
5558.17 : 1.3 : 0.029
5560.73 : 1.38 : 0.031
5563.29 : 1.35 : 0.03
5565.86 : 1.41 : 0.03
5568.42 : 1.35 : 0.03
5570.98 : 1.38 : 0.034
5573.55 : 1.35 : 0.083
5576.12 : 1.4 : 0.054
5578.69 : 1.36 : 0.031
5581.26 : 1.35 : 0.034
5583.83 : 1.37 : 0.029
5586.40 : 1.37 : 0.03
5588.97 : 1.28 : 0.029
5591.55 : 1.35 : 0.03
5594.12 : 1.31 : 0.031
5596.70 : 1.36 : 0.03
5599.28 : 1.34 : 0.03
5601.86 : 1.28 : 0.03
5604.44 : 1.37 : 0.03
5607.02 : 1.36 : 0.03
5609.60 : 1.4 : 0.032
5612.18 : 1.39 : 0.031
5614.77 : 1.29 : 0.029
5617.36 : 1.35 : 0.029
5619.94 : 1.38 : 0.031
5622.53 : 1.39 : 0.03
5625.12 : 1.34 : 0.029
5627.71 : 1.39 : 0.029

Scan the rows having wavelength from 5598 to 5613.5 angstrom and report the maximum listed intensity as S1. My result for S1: 1.4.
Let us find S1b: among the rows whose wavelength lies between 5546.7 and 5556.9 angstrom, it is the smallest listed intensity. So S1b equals 1.36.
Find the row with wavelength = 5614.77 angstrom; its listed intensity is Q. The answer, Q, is 1.29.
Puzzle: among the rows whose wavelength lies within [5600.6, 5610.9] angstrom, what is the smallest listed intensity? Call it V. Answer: 1.28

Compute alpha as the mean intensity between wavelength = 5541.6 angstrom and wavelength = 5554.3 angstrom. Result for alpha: 1.38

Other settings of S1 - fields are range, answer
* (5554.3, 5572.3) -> 1.41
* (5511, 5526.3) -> 1.39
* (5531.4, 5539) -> 1.37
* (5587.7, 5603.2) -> 1.36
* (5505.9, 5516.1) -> 1.35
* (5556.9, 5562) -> 1.38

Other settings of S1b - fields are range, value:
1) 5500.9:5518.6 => 1.3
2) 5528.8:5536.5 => 1.32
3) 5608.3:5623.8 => 1.29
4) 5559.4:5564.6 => 1.35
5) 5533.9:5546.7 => 1.34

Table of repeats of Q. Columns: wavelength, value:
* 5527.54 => 1.29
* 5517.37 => 1.39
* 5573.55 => 1.35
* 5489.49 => 1.32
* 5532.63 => 1.32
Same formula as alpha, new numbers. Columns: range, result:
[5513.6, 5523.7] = 1.36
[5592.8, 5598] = 1.34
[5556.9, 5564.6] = 1.34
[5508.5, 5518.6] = 1.34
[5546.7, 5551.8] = 1.39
